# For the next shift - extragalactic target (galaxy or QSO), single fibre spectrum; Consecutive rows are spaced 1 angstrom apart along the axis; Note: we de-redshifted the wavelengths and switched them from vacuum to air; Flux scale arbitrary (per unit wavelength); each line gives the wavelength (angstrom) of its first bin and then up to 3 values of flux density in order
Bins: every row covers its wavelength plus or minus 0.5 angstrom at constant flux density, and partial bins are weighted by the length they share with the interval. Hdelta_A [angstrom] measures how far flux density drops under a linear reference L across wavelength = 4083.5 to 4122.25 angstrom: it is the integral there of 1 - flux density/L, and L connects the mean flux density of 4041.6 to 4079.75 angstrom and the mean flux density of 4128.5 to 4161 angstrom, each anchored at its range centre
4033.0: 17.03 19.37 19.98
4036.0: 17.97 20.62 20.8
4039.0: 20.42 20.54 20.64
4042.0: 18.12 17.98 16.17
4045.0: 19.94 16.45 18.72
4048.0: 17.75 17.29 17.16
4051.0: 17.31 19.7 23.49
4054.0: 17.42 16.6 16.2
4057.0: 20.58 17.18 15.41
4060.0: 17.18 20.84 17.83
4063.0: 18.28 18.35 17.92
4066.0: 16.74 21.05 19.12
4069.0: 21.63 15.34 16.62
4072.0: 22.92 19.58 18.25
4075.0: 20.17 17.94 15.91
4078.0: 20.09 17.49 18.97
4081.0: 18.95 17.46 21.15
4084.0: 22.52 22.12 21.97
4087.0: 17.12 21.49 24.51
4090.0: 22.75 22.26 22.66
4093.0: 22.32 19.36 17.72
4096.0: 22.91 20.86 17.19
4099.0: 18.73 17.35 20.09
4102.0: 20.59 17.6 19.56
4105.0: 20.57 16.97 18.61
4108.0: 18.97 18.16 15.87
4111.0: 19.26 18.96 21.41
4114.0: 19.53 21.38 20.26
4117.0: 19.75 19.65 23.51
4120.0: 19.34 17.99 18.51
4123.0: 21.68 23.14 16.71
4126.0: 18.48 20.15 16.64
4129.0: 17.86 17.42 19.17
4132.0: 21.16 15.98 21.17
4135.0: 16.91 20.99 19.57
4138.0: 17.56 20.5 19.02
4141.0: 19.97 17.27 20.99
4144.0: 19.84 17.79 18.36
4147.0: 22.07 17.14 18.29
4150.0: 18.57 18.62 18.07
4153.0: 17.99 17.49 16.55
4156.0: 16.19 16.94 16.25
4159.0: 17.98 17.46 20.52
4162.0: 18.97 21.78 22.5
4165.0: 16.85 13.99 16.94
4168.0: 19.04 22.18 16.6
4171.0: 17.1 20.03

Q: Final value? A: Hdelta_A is -3.4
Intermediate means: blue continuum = 18.3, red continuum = 18.5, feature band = 20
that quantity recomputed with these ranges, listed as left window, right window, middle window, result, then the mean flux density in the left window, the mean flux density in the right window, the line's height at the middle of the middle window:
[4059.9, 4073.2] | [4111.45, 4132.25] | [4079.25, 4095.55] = -1.4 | 18.8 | 19.6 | 19.1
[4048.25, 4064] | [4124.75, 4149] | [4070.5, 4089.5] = -1.4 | 18.2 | 18.9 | 18.4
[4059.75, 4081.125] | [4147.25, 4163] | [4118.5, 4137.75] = -1.1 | 18.7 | 18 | 18.2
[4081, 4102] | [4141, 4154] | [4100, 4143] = 0.8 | 20.6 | 18.7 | 19.6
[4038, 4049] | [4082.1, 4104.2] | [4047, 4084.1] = 1.8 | 18.7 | 20.5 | 19.5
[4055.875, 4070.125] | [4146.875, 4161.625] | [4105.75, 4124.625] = -1.6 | 18.4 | 17.9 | 18.1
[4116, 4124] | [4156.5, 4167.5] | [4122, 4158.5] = 1.1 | 20.3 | 18.2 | 19.3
